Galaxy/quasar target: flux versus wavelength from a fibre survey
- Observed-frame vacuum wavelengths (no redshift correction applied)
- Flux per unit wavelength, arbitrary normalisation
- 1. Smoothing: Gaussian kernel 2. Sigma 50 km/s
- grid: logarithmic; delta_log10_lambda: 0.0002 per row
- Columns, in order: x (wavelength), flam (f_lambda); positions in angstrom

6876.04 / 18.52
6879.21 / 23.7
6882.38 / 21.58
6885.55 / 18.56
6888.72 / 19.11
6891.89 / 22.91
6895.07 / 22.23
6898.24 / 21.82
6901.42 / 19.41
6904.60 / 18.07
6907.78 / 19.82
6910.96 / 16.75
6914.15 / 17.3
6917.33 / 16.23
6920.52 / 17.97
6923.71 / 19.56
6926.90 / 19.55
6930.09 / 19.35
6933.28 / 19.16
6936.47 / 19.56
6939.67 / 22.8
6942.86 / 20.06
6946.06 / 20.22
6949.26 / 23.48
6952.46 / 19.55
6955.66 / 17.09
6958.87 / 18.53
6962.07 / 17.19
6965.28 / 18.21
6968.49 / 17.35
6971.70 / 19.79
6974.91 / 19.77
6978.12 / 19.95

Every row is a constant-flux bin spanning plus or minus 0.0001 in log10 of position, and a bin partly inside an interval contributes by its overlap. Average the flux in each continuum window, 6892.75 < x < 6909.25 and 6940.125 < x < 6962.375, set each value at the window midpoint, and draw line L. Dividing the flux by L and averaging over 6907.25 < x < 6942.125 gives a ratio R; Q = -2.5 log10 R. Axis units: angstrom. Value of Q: 0.06 mag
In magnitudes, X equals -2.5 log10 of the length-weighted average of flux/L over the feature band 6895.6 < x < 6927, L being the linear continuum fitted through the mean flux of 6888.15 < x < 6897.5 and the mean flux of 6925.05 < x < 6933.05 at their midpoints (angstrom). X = 0.10 mag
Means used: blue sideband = 21.7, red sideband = 19.4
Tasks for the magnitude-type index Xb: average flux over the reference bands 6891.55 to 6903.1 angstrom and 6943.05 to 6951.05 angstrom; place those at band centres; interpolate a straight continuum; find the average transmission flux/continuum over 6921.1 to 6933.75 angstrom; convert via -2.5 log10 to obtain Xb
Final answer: 0.11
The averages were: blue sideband 21.4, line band 19.3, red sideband 21.5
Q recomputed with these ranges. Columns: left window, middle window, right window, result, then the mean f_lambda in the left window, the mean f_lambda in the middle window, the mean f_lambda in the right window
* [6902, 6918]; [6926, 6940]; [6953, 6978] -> -0.10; 17.8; 19.9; 18.4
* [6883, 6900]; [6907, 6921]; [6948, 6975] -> 0.16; 21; 17.5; 18.9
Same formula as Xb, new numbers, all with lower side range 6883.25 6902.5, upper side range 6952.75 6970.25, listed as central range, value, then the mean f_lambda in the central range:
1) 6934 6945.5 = -0.10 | 20.6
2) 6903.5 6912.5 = 0.11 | 18.2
